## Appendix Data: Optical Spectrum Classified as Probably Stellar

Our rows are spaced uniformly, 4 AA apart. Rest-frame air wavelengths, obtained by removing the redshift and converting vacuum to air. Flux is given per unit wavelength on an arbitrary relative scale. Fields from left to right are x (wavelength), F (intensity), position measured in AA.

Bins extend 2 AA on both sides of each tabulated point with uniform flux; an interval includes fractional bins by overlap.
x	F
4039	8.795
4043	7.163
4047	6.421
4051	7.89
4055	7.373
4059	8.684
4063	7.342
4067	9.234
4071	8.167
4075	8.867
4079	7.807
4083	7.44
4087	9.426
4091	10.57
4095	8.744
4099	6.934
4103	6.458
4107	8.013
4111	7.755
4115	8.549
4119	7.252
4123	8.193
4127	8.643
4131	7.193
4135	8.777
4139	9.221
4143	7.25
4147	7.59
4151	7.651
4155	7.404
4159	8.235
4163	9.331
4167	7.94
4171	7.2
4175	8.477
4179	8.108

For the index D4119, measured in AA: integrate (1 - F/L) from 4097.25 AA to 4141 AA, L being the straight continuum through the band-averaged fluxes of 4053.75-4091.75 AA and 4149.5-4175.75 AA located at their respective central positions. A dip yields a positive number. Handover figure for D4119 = 1.6 AA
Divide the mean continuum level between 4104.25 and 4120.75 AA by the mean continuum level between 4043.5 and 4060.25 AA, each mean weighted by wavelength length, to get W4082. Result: 1.0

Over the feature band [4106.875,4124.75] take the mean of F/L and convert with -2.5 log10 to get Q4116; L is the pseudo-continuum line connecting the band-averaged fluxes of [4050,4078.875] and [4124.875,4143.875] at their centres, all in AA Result 0.04 mag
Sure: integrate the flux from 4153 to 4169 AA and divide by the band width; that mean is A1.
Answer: 8.23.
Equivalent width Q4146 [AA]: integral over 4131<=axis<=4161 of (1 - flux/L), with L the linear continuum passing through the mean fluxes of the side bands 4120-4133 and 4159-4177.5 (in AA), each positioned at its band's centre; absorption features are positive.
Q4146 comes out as 0.4 AA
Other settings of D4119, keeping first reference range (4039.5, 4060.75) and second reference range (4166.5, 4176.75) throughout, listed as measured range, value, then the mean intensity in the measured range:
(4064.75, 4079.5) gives -1.8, 8.57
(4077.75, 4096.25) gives -2.8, 8.84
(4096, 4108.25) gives 0.8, 7.21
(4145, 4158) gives 0.3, 7.6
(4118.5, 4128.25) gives -0.5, 8.1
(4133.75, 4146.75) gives -0.8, 8.28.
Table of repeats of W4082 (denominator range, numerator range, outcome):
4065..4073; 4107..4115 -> 0.92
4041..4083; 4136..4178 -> 1.02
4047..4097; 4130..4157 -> 0.94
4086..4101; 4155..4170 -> 0.93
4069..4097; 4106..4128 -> 0.92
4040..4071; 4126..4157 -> 1.02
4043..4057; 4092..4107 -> 1.06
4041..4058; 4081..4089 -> 1.16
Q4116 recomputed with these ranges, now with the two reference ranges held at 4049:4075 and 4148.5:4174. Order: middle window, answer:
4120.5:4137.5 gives -0.02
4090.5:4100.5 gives -0.06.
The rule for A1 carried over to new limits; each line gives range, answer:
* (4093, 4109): 7.54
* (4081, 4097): 9.04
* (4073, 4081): 8.34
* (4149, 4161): 7.76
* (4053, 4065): 7.8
